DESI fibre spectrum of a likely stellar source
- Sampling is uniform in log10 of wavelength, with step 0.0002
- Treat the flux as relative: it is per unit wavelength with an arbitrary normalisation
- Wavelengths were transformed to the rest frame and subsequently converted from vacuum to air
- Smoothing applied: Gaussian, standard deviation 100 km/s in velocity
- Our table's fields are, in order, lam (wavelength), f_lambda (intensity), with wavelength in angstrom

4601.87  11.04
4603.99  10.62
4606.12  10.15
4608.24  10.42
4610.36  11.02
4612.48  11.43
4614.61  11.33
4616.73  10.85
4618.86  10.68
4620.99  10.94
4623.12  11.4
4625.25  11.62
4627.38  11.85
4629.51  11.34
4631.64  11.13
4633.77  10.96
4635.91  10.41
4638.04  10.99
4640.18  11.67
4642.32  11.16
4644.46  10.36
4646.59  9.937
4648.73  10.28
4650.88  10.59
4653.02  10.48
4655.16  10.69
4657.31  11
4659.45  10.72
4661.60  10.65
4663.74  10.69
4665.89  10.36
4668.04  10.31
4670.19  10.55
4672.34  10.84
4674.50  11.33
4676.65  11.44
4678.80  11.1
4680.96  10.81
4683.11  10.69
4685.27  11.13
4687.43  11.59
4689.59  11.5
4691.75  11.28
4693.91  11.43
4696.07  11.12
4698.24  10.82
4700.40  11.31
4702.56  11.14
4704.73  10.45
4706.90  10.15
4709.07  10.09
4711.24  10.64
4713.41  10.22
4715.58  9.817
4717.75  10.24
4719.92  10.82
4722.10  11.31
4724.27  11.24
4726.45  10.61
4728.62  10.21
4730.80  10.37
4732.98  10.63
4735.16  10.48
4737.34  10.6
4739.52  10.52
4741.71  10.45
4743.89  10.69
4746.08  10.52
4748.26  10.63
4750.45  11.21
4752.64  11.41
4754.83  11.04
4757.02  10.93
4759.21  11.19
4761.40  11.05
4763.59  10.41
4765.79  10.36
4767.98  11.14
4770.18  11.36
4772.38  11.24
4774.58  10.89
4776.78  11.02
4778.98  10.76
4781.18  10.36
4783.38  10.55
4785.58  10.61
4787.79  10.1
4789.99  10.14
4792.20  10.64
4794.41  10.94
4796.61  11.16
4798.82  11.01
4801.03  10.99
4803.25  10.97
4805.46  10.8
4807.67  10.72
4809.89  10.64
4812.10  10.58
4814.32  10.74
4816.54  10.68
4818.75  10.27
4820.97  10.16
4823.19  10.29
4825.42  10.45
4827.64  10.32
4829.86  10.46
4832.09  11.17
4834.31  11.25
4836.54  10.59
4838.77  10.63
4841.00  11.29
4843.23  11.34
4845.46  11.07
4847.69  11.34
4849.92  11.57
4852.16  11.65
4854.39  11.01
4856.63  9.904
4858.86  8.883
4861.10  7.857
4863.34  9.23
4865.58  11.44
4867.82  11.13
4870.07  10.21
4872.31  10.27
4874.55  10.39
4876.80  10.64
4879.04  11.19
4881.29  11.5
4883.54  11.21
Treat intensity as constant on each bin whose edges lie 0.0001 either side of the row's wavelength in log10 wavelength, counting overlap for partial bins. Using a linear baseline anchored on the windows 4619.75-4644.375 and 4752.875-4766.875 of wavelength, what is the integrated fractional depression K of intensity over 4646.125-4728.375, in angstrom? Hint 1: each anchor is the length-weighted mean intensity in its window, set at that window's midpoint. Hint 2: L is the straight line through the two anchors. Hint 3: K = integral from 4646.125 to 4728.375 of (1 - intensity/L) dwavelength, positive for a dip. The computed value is 2.0 angstrom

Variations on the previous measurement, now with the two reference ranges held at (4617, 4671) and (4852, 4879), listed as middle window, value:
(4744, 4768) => -0.8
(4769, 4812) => -1.5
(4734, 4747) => 0.0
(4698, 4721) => 0.3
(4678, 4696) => -0.8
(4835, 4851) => -1.3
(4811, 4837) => -0.6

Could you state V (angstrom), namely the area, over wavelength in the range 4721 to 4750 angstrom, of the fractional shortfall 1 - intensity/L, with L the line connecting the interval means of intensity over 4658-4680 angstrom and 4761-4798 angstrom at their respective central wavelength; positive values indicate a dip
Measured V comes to 0.3 angstrom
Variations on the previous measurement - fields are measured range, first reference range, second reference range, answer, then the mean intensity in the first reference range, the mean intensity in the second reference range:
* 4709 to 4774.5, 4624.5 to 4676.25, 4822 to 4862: 0.0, 10.8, 10.6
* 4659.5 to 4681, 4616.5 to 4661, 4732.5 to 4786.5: 0.1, 10.9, 10.8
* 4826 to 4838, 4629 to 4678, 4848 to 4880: -0.3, 10.8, 10.4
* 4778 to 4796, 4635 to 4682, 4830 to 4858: 0.7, 10.7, 11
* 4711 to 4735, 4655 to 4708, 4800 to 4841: 0.7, 10.9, 10.7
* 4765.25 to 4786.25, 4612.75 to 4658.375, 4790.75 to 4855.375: 0.1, 10.9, 10.8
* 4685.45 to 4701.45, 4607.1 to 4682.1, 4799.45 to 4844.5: -0.6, 10.9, 10.7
